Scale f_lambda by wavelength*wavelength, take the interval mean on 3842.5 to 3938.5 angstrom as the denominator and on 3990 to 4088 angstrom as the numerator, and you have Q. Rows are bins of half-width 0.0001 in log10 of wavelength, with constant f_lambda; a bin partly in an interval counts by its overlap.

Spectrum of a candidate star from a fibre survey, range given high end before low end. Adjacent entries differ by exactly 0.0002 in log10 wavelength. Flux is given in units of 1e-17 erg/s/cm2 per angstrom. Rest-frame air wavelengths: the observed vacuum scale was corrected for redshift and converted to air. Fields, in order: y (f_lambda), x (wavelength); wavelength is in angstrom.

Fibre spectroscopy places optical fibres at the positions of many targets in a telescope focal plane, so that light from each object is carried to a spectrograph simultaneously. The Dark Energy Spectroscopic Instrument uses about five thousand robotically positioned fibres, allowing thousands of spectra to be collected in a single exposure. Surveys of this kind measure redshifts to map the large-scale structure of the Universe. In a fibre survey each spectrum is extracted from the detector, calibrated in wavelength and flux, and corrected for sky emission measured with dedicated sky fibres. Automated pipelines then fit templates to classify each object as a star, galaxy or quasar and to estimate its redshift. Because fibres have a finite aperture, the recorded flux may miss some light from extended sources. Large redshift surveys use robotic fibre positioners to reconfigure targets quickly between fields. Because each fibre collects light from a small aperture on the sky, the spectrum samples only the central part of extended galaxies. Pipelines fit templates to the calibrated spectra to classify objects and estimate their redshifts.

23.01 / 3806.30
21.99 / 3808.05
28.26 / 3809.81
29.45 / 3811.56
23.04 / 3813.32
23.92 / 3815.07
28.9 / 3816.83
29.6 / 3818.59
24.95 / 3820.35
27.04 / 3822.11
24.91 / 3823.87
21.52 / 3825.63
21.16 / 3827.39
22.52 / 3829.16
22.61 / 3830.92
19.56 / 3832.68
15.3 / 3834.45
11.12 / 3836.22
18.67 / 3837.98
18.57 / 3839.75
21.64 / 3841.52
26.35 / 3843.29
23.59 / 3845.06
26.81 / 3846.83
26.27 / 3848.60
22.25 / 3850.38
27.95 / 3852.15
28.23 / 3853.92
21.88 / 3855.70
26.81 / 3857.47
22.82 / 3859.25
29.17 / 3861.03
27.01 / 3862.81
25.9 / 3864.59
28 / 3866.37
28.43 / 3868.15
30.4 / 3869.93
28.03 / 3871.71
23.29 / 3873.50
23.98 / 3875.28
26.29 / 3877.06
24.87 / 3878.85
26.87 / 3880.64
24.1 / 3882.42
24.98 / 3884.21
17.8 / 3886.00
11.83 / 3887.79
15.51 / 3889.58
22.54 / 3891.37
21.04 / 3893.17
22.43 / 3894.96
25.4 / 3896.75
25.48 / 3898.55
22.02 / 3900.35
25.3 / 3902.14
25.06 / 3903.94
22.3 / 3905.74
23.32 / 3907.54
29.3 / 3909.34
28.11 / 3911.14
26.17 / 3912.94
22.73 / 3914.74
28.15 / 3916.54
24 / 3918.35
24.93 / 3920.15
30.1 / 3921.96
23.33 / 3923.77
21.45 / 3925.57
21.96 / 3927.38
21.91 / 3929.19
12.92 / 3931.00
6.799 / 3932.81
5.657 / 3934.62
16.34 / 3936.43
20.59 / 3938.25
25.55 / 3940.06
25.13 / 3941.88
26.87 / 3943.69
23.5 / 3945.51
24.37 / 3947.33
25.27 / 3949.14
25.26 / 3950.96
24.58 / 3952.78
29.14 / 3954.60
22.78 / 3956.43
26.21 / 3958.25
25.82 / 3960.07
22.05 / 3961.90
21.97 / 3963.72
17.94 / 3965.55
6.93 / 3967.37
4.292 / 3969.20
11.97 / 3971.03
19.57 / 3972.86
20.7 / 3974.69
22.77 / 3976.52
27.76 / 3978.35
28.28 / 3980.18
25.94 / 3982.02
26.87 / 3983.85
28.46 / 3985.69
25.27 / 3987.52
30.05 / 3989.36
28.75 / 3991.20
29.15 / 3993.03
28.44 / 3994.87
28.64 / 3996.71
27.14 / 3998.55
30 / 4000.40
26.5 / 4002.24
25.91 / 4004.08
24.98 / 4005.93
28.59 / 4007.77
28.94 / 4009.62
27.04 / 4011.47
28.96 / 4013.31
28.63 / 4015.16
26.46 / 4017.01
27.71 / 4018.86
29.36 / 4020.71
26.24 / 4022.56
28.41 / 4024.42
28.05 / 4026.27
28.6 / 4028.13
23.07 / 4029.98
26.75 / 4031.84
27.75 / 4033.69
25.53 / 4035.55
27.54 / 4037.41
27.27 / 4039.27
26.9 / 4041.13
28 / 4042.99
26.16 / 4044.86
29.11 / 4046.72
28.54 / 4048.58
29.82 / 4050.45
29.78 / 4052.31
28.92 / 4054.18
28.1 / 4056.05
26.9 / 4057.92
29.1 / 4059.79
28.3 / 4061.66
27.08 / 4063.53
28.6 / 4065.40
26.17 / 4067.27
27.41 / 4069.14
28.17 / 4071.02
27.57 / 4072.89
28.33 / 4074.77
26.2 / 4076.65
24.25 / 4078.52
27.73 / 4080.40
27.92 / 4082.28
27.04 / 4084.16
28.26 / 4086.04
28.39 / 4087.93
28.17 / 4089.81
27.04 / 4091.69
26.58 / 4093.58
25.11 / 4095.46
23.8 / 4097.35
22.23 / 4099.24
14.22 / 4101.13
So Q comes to 1.27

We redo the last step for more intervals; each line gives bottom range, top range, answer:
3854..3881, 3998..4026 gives 1.13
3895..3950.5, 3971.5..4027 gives 1.23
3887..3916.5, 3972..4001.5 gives 1.20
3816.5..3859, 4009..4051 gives 1.31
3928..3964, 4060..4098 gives 1.34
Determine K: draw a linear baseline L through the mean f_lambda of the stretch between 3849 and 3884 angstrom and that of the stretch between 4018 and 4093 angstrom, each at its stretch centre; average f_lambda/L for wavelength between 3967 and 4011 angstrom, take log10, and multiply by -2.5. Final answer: 0.102 mag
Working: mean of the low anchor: 26.1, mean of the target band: 24.7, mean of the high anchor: 27.6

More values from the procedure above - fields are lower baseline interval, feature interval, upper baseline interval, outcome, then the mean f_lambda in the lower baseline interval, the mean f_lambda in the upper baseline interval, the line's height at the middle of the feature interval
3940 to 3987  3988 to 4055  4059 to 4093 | -0.11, 22.7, 27.5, 25.2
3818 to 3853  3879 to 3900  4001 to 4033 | 0.11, 22.6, 27.3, 24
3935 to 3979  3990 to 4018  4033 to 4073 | -0.14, 21.3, 27.9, 24.5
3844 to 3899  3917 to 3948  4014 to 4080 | 0.21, 24.5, 27.6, 25.6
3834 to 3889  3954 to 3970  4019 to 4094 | 0.30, 23.9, 27.6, 25.8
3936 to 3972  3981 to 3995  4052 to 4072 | -0.19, 21.4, 28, 23.5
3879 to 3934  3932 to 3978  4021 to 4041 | 0.20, 22.5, 27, 24.3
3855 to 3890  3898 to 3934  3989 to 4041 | 0.10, 24.5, 27.6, 25.5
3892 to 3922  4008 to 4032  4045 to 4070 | -0.01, 24.9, 28.2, 27.4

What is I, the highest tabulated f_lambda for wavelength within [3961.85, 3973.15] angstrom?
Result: 22.05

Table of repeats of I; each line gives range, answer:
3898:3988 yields 30.1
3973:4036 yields 30.05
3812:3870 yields 30.4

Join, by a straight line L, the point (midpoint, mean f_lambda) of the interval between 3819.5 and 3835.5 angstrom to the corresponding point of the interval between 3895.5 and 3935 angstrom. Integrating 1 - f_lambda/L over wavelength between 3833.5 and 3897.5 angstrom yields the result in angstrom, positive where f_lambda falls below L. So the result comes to -3.2 angstrom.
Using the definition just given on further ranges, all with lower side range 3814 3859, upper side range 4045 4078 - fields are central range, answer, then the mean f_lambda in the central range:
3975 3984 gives 0.14 angstrom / 25.9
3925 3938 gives 5.08 angstrom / 15.4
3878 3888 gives 0.76 angstrom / 22.4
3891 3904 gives 0.51 angstrom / 23.6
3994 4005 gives -0.43 angstrom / 27.8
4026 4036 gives 0.29 angstrom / 26.6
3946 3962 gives 0.37 angstrom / 25.2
